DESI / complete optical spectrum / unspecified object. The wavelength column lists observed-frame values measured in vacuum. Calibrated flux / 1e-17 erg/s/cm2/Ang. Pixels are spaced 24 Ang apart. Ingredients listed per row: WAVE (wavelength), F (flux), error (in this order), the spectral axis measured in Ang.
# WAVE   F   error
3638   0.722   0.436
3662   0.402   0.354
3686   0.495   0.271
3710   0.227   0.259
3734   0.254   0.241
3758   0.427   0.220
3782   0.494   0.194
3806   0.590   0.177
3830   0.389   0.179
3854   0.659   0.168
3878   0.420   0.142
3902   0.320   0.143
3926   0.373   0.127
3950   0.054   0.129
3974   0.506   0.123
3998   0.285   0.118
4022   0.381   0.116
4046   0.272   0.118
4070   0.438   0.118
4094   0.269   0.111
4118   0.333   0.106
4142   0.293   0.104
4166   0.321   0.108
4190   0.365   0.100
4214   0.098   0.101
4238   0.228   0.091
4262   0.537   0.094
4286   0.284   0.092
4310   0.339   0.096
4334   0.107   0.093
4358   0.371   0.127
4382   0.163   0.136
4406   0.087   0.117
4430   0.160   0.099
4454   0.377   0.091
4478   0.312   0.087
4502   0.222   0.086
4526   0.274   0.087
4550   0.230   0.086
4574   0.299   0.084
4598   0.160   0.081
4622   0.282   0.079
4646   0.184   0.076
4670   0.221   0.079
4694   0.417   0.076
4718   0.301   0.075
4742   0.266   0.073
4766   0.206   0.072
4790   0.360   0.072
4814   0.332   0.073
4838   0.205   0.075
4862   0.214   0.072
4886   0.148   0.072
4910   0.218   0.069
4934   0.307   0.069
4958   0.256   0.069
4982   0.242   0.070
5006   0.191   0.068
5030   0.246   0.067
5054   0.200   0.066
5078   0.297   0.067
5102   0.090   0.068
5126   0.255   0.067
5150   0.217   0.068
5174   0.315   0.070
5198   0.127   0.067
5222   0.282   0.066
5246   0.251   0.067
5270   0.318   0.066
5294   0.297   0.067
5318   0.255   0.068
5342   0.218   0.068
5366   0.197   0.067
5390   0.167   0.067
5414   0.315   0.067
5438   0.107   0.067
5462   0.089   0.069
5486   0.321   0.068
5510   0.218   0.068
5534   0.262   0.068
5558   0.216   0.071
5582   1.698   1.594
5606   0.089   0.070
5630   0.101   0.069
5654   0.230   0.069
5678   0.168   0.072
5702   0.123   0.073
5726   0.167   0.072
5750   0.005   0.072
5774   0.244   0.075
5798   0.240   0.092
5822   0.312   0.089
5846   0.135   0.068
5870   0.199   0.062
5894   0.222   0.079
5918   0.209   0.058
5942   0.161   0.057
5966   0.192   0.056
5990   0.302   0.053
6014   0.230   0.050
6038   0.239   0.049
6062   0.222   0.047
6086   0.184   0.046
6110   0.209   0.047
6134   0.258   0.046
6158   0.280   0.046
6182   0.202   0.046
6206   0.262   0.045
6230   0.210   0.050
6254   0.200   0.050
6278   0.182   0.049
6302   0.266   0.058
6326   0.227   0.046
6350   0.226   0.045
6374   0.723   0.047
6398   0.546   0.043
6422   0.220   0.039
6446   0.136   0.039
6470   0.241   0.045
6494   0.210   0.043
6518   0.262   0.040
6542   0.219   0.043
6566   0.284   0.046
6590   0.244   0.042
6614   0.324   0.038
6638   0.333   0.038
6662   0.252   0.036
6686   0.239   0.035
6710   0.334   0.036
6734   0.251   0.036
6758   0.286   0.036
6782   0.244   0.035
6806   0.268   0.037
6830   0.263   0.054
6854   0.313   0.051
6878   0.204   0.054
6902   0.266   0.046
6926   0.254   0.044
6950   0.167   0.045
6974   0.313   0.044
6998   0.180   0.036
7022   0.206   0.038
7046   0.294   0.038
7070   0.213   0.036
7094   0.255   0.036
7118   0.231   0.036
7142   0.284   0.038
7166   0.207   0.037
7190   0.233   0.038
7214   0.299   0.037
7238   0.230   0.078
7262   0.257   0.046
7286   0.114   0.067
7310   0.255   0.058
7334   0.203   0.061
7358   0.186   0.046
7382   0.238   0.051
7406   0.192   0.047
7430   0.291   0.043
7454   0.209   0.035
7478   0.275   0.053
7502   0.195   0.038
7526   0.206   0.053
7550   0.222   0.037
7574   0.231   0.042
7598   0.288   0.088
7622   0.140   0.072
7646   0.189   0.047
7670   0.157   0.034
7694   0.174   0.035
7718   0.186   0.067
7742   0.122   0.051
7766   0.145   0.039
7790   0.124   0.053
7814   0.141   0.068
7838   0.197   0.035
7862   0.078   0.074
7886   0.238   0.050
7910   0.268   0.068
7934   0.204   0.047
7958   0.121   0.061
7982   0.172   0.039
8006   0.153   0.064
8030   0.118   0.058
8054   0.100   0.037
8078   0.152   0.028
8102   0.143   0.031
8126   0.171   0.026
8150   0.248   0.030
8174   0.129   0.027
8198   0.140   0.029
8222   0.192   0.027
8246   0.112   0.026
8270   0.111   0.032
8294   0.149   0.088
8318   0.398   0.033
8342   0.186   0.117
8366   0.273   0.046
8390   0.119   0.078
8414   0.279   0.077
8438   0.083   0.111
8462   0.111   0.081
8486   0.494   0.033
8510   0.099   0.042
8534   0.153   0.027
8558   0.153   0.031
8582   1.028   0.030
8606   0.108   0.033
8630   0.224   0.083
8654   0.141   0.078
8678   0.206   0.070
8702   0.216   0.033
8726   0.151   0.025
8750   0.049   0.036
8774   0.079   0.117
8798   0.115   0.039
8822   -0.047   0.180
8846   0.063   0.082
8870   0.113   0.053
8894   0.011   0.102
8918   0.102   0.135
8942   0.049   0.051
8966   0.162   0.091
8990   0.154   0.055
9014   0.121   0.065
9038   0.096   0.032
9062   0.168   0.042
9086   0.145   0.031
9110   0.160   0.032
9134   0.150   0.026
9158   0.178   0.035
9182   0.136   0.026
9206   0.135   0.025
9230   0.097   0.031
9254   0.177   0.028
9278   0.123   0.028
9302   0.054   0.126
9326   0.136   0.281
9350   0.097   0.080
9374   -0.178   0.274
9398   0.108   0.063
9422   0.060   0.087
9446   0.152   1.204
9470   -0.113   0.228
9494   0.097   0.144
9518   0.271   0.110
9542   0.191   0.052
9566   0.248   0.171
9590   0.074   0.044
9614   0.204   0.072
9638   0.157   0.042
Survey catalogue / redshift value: 0.712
